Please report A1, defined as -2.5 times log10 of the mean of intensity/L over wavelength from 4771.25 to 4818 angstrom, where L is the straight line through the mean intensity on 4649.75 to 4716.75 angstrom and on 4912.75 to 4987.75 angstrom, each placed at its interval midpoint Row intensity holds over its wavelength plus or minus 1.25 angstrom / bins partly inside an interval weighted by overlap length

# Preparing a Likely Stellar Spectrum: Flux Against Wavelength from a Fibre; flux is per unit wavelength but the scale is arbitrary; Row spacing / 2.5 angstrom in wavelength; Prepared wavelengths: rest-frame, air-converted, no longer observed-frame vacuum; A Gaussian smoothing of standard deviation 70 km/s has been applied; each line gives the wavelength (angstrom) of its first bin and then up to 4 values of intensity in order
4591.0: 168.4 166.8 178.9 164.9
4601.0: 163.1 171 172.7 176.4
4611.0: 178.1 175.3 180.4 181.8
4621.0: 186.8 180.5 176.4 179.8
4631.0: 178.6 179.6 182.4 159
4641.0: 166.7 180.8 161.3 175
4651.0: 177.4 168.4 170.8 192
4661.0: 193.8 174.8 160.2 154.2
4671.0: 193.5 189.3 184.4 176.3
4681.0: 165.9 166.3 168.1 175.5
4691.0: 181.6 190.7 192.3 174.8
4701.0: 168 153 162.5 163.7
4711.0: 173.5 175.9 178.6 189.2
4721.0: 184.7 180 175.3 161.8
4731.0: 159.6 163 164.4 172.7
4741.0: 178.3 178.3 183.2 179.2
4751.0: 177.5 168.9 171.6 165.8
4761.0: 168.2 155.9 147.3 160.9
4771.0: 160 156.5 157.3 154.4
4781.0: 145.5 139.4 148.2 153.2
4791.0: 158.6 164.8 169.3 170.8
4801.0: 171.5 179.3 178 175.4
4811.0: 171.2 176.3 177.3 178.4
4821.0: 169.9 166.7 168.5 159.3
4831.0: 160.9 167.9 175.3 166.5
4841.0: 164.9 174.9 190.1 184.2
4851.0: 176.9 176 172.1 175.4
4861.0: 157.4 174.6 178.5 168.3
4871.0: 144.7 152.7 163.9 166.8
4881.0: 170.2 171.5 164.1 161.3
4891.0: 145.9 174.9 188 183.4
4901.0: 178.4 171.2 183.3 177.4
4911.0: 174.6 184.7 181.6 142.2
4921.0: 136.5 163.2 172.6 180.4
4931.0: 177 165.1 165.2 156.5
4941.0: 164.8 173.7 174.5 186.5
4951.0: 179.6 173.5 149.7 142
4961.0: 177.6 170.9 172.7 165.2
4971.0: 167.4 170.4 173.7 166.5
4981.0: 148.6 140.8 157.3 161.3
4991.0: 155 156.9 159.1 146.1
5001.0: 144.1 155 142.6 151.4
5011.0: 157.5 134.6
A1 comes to 0.05 mag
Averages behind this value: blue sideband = 175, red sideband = 166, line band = 164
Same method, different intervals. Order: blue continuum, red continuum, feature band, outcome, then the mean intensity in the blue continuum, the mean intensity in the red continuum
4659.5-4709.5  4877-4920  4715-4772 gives 0.020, 175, 171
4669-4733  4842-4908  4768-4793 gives 0.131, 175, 171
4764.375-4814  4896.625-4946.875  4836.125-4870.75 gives -0.046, 162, 171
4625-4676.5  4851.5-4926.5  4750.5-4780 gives 0.071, 176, 169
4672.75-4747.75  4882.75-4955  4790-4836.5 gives 0.013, 174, 171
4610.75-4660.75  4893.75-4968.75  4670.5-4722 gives -0.004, 177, 171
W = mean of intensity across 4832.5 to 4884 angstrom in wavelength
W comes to 170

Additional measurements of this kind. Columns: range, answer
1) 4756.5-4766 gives 162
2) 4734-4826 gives 167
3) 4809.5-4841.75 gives 170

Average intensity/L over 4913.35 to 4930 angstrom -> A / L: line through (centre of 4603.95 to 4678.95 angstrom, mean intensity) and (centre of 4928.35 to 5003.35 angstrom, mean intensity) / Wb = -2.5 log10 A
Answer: 0.00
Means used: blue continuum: 177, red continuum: 164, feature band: 165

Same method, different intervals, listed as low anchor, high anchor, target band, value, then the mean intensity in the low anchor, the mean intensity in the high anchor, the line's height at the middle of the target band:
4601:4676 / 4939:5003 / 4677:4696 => -0.011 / 176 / 163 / 174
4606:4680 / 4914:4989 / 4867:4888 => 0.035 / 177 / 165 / 168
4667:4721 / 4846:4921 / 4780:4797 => 0.124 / 175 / 170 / 173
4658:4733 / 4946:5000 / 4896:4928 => -0.038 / 175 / 163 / 166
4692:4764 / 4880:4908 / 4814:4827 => 0.000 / 173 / 172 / 173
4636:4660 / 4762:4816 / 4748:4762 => -0.044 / 173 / 162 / 165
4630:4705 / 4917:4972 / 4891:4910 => -0.060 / 175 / 166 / 168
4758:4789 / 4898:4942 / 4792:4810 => -0.099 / 155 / 170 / 157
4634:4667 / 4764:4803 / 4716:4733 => -0.063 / 174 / 158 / 165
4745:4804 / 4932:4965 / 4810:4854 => -0.053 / 163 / 168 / 164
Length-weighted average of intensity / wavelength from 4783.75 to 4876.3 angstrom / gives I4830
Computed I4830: 169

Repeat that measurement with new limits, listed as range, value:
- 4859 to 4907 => 168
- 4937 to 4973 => 168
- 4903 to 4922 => 169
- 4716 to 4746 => 174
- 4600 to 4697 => 176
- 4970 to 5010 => 156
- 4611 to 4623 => 181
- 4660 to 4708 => 175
